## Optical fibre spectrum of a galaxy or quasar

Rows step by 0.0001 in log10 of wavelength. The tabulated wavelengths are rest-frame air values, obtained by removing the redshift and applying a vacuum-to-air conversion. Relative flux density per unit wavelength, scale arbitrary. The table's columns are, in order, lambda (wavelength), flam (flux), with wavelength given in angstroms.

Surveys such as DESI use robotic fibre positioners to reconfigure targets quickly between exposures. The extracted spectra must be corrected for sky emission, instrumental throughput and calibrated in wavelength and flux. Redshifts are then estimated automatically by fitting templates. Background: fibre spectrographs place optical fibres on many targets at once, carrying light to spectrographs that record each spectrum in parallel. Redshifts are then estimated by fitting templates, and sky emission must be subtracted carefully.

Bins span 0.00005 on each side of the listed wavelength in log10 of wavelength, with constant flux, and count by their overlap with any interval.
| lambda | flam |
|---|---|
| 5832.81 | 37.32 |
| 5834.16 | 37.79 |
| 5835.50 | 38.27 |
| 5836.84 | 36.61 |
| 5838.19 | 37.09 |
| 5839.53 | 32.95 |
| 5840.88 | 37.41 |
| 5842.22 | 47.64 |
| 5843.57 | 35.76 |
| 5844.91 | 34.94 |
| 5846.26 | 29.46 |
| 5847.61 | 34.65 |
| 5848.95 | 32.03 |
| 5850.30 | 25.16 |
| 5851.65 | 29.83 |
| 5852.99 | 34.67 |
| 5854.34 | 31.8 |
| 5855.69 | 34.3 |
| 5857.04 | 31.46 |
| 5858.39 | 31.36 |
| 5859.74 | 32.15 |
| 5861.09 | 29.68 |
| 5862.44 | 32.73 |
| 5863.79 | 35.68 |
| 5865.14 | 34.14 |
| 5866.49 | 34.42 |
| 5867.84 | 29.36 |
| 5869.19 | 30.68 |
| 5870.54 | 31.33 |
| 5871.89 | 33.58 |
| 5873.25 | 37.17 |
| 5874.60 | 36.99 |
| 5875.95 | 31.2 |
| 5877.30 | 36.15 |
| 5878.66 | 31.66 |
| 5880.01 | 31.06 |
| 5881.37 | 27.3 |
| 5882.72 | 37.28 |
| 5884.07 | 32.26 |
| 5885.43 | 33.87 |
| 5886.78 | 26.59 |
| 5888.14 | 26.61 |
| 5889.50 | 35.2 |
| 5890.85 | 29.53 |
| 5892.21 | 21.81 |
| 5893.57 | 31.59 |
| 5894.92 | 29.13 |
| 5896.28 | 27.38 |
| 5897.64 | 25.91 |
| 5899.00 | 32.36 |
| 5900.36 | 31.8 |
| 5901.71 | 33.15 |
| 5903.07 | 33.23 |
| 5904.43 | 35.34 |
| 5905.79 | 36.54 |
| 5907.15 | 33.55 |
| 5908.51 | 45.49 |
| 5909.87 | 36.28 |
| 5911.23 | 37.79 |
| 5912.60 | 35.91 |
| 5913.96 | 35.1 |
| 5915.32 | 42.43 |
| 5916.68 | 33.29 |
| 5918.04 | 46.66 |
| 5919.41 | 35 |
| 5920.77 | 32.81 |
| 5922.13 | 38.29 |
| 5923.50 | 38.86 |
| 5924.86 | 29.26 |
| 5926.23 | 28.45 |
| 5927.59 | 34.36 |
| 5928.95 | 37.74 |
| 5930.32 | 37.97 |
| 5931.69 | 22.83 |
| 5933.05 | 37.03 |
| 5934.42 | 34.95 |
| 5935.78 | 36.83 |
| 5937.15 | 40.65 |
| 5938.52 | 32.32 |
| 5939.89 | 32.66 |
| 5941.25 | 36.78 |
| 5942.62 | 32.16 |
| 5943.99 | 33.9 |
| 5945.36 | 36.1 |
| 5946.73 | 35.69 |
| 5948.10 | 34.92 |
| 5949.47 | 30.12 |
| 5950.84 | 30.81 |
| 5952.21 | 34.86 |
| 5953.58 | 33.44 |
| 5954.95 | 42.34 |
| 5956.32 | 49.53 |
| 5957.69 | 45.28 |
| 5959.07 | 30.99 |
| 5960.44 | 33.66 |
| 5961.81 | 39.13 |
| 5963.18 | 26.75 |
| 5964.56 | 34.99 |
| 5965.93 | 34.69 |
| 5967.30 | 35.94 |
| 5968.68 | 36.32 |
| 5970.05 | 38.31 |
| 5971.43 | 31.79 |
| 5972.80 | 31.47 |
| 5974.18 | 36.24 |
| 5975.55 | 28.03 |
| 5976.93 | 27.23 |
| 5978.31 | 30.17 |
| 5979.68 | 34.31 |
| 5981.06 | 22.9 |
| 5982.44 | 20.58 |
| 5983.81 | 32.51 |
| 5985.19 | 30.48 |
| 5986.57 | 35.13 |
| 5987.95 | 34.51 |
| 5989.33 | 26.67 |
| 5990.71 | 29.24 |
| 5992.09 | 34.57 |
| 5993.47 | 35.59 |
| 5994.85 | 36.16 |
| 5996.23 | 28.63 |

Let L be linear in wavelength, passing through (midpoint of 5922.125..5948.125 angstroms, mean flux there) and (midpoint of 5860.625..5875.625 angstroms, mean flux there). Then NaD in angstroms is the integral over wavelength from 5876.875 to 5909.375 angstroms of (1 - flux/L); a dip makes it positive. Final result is 1.8 angstroms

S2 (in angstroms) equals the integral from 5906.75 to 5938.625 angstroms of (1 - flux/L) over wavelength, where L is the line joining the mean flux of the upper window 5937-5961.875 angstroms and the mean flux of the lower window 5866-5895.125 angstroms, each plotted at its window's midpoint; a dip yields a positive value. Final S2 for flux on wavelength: -1.8 angstroms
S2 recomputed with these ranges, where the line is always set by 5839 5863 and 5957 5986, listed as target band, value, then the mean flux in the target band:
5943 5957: -1.49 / 36.1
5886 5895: 1.18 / 28.7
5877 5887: 0.28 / 32.1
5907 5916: -1.51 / 38.3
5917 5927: -0.84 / 35.5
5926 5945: -0.97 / 34.4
